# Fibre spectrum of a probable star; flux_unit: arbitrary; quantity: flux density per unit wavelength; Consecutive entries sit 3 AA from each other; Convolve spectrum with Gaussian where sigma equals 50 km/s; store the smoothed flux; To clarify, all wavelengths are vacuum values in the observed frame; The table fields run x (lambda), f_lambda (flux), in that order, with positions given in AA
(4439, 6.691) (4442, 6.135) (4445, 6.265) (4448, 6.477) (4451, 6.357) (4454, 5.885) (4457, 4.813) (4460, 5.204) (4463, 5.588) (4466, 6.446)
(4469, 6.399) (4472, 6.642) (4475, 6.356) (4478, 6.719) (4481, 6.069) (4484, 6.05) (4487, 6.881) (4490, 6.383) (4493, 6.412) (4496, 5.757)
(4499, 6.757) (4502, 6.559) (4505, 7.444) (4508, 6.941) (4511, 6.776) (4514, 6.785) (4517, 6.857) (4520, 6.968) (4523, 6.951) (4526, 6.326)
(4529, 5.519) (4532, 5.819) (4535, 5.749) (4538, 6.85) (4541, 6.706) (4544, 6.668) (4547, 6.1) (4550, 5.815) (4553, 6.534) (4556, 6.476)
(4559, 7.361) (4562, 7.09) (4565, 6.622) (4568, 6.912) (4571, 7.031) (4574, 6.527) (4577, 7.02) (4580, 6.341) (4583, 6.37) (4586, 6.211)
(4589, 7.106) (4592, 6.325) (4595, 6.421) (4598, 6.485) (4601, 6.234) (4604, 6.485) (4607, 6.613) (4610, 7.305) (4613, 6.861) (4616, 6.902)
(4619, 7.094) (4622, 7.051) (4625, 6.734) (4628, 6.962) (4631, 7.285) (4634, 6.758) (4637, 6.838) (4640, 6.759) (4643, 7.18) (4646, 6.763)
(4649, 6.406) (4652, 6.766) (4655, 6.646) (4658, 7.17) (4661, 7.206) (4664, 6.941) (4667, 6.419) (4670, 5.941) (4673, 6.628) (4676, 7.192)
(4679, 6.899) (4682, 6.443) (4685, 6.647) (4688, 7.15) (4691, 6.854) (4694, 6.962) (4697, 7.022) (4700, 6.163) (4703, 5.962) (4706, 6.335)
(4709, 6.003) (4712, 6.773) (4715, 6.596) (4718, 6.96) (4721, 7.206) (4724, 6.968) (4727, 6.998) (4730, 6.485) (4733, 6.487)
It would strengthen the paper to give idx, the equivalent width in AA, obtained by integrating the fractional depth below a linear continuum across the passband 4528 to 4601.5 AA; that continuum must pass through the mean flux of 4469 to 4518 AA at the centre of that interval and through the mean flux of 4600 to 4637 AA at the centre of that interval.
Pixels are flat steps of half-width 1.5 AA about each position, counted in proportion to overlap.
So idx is 2.6 AA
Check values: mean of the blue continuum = 6.58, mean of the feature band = 6.5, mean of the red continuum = 6.86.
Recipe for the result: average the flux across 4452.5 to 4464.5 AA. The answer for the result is 5.37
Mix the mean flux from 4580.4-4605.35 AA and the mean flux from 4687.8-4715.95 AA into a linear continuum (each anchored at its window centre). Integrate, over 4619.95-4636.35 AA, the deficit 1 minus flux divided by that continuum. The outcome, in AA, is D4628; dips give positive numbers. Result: -1.2 AA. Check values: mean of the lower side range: 6.45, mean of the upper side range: 6.56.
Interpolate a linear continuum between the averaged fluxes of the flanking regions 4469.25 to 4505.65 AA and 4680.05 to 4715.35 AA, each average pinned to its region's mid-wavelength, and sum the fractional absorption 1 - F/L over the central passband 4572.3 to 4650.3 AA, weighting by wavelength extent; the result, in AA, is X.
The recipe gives -2.3 AA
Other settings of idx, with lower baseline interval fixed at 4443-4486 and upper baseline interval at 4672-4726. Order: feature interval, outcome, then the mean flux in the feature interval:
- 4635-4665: -1.3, 6.86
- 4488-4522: -2.7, 6.7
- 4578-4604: -0.1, 6.45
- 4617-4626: -0.6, 6.97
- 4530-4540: 0.2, 6.14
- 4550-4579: -1.9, 6.78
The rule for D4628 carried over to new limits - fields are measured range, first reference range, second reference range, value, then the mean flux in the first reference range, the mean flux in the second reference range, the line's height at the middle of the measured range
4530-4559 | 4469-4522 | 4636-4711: 1.3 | 6.61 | 6.69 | 6.63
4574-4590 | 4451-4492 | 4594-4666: 0.1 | 6.12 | 6.83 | 6.61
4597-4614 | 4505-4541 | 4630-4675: 0.1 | 6.55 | 6.78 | 6.7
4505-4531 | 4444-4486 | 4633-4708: -1.7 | 6.1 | 6.72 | 6.26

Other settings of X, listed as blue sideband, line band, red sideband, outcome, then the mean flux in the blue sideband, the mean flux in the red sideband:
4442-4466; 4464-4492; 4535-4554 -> -1.97 AA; 5.86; 6.39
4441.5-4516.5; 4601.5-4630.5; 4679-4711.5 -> -1.76 AA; 6.33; 6.58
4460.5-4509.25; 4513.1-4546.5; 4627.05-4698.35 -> 0.39 AA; 6.43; 6.83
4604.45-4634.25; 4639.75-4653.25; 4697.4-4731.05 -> 0.14 AA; 6.95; 6.6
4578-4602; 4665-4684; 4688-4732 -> 0.04 AA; 6.45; 6.68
